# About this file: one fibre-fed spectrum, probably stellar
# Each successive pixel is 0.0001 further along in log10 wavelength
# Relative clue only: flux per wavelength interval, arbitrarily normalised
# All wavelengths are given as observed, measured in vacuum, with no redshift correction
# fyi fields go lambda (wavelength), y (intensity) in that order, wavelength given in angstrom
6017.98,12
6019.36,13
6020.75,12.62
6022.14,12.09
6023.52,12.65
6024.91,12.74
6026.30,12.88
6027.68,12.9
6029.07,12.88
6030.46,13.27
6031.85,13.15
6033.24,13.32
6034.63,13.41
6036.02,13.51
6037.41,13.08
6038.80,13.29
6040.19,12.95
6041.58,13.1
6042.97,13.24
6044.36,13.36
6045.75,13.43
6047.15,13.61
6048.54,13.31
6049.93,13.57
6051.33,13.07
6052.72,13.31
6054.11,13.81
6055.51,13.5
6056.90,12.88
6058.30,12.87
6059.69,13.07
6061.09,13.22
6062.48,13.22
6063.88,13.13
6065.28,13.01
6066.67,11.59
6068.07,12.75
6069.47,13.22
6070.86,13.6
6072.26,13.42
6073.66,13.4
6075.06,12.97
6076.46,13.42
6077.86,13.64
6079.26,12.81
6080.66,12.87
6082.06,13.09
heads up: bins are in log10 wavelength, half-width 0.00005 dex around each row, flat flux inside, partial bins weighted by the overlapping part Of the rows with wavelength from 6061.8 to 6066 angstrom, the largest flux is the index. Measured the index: 13.22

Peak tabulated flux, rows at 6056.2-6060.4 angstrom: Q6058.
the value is 13.07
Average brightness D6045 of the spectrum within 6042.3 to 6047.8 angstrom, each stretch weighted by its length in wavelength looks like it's 13.4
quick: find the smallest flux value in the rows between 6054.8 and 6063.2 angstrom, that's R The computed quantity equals 12.87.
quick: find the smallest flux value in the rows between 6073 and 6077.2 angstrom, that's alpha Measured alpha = 12.97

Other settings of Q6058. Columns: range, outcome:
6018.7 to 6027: 13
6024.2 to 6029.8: 12.9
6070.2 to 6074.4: 13.6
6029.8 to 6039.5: 13.51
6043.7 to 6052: 13.61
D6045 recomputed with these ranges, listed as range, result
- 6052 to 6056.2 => 13.5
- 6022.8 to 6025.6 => 12.7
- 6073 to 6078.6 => 13.3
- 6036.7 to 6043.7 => 13.1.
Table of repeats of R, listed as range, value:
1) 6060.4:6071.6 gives 11.59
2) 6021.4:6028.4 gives 12.09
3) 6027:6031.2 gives 12.88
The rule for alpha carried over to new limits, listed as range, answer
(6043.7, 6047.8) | 13.36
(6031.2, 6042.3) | 12.95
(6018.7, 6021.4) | 12.62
